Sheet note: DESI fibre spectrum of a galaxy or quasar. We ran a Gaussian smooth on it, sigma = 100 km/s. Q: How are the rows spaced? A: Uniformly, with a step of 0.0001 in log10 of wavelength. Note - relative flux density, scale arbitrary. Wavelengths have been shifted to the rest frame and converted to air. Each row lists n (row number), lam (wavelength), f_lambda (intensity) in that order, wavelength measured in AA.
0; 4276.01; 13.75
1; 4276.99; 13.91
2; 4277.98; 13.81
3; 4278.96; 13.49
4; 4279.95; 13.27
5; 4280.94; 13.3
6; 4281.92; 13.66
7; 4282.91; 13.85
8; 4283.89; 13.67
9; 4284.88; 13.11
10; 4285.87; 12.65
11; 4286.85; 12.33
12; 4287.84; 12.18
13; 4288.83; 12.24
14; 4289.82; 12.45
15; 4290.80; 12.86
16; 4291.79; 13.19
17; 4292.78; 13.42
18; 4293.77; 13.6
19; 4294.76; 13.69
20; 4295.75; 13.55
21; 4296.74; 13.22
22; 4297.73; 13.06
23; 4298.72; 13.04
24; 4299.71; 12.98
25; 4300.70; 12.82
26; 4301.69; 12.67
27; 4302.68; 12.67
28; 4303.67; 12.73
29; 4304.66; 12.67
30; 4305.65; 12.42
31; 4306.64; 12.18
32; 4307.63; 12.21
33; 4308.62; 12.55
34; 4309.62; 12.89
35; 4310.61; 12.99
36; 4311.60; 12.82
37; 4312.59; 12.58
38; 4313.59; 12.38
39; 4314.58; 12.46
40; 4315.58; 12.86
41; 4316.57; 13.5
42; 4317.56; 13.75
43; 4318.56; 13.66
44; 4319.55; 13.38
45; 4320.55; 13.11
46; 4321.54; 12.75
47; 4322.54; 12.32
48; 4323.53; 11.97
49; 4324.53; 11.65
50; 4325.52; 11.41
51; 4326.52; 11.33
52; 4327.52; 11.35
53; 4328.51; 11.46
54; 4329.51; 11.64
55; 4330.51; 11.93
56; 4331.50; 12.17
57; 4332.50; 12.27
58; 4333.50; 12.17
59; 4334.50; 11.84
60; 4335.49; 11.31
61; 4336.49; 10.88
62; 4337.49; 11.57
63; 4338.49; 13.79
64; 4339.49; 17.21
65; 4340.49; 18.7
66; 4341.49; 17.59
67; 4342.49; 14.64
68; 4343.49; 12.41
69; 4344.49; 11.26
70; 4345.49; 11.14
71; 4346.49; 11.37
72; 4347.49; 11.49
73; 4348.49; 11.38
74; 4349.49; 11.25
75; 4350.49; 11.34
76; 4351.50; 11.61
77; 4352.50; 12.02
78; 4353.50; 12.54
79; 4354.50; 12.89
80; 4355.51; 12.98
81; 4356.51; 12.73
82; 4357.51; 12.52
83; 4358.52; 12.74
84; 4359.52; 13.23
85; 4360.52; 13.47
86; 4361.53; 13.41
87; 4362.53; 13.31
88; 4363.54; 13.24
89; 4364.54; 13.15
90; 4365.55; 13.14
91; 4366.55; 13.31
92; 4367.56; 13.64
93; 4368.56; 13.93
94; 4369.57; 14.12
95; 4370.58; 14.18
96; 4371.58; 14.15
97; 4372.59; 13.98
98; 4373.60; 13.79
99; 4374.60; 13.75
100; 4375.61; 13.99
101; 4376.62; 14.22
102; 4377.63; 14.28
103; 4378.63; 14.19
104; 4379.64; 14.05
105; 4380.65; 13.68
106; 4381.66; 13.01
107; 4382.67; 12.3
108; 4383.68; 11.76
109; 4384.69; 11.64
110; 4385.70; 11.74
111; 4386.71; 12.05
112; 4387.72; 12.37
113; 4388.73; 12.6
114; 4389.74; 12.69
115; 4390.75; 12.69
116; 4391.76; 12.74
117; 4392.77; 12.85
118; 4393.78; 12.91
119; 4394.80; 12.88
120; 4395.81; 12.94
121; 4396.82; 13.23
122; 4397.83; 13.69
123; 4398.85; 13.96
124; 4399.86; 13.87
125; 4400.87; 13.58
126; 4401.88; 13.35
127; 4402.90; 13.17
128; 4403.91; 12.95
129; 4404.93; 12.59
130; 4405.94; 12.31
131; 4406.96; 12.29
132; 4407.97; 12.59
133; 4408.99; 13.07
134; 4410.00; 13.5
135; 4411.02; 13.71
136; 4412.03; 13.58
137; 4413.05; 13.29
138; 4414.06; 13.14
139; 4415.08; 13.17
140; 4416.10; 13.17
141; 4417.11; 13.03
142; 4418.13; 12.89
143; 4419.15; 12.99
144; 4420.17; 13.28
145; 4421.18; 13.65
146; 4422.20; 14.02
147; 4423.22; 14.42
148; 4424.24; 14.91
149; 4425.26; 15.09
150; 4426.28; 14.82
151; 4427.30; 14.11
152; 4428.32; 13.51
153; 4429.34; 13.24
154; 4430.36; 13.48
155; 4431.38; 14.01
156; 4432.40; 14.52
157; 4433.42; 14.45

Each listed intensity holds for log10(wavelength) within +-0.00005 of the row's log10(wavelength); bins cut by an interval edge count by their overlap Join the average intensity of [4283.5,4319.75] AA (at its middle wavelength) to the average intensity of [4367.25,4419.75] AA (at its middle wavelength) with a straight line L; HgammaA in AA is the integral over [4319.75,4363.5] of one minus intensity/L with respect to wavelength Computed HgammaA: 1.52 AA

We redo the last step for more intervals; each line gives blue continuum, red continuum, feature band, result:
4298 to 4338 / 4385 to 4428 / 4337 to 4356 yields -0.5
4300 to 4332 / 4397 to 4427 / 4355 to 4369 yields -0.3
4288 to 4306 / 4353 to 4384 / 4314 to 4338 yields 1.7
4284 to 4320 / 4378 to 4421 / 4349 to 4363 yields 0.4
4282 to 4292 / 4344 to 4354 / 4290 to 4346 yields -2.9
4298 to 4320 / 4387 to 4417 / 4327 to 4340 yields 0.6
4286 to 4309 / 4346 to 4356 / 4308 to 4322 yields -0.5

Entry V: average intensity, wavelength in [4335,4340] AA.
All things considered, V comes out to 13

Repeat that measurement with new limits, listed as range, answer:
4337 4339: 12.7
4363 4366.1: 13.2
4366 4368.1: 13.5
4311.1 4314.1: 12.6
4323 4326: 11.7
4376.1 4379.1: 14.2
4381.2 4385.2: 12.2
